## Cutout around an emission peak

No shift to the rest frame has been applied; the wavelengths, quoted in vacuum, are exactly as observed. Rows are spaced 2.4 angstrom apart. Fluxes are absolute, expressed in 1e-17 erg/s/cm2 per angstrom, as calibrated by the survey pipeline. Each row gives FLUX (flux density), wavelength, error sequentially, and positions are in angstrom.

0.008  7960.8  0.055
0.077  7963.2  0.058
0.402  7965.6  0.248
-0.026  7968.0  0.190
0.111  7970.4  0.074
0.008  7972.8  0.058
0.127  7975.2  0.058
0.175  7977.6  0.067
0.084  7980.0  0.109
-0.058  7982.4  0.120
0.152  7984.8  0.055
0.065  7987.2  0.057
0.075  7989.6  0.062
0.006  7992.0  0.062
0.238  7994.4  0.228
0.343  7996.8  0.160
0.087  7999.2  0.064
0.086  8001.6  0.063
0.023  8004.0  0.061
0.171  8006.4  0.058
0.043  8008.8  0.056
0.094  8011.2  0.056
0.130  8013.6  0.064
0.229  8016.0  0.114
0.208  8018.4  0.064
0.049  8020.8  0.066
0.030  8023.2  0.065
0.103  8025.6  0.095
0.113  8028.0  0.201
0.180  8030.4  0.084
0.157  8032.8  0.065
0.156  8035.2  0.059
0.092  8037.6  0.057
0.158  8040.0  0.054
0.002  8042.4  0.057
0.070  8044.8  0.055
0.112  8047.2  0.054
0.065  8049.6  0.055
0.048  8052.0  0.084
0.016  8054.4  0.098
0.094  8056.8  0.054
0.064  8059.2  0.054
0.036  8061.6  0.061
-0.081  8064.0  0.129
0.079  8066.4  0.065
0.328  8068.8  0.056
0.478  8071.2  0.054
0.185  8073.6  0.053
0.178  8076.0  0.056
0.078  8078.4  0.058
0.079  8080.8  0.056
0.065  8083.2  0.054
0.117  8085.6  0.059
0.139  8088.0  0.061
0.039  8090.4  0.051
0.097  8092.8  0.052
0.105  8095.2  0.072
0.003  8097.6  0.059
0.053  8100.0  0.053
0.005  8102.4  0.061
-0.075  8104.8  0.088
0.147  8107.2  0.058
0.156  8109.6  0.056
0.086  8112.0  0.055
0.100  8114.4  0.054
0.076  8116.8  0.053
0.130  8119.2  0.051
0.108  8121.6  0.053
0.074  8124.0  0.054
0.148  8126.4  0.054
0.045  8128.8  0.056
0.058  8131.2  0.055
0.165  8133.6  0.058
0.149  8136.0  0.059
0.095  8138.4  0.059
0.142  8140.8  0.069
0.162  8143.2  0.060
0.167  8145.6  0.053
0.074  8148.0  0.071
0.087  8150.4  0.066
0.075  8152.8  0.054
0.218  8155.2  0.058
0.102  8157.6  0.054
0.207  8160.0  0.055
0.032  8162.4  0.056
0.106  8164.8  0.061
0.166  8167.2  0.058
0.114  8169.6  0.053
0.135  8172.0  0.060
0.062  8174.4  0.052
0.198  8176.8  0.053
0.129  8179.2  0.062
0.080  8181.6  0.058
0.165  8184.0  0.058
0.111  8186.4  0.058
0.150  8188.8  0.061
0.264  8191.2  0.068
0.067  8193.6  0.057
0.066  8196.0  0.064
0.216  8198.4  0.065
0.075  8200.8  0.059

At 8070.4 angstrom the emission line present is H-gamma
